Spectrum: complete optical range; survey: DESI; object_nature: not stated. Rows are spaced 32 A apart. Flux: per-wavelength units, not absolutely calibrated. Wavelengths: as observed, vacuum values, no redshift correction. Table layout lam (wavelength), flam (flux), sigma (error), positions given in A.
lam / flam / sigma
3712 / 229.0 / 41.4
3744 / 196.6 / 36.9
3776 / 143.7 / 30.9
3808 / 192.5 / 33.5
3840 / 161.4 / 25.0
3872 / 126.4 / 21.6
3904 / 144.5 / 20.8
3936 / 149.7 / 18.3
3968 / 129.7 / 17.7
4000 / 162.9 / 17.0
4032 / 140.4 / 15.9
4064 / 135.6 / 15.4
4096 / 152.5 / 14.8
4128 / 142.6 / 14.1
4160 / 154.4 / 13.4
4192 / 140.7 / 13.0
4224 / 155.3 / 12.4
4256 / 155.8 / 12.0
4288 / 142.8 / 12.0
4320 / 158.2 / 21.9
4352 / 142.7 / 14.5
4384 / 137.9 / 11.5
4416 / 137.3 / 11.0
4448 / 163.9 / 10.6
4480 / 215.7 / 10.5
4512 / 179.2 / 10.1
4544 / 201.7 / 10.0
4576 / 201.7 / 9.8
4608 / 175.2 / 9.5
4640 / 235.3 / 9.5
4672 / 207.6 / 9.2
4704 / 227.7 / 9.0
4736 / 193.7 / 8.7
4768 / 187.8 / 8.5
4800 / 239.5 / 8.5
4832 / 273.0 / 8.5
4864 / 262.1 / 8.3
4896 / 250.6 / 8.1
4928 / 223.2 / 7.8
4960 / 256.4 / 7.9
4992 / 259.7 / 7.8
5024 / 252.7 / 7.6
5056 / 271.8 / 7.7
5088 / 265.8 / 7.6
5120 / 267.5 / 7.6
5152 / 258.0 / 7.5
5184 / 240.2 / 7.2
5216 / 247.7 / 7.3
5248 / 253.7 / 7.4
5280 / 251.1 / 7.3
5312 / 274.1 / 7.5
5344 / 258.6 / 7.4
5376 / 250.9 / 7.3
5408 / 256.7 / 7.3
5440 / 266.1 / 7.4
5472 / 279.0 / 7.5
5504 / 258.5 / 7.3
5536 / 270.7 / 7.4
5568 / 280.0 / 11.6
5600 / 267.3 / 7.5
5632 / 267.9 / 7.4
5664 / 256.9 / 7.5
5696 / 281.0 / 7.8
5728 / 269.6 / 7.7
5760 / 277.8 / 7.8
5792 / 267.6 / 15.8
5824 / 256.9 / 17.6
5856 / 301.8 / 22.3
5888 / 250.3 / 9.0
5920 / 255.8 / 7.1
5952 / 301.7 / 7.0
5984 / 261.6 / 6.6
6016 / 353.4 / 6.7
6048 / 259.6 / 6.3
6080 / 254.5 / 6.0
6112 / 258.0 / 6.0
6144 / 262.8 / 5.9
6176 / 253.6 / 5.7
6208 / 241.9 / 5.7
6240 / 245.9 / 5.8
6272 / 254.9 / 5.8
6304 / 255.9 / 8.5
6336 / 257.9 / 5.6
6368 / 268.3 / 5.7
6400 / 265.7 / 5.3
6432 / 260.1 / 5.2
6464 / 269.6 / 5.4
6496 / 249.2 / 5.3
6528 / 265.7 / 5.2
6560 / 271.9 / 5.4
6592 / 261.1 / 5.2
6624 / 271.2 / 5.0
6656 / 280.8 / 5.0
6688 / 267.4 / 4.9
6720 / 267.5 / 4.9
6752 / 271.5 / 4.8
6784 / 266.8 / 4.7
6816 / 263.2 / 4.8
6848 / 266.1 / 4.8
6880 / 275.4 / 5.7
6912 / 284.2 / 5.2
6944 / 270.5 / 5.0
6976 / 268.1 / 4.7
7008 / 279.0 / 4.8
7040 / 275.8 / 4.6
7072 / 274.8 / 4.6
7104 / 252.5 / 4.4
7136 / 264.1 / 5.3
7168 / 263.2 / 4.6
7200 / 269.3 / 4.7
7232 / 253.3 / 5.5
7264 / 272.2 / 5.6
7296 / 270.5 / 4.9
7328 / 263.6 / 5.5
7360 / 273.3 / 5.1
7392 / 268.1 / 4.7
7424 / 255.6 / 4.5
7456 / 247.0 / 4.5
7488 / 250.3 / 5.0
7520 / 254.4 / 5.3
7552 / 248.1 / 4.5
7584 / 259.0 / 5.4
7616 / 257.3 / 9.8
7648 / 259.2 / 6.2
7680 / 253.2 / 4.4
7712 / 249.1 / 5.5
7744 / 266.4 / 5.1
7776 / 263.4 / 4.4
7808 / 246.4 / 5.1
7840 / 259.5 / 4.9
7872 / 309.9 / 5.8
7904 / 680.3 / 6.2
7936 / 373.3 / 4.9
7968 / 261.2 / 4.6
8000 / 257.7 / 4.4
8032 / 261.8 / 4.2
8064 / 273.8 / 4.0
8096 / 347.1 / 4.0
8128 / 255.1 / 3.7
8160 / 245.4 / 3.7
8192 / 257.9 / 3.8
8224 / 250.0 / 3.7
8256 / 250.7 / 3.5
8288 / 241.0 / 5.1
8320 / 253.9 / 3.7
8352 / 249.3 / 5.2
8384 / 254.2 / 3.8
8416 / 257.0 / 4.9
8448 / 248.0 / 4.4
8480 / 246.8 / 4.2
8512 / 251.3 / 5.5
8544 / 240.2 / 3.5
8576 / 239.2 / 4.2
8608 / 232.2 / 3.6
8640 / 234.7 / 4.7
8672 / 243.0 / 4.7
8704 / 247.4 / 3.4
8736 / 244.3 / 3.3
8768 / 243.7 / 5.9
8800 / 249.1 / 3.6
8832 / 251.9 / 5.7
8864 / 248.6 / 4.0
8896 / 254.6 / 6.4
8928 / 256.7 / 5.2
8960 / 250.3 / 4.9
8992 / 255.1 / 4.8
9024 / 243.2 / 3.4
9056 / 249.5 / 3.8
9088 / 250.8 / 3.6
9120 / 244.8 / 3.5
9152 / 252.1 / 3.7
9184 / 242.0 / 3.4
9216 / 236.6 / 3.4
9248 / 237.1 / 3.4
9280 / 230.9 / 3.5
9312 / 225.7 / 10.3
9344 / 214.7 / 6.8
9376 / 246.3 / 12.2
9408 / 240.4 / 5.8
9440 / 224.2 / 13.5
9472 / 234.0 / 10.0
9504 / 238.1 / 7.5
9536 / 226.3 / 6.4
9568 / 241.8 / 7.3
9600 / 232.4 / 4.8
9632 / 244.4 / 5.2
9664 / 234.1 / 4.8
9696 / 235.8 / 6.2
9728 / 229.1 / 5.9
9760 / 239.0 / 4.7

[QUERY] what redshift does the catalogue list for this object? 0.20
